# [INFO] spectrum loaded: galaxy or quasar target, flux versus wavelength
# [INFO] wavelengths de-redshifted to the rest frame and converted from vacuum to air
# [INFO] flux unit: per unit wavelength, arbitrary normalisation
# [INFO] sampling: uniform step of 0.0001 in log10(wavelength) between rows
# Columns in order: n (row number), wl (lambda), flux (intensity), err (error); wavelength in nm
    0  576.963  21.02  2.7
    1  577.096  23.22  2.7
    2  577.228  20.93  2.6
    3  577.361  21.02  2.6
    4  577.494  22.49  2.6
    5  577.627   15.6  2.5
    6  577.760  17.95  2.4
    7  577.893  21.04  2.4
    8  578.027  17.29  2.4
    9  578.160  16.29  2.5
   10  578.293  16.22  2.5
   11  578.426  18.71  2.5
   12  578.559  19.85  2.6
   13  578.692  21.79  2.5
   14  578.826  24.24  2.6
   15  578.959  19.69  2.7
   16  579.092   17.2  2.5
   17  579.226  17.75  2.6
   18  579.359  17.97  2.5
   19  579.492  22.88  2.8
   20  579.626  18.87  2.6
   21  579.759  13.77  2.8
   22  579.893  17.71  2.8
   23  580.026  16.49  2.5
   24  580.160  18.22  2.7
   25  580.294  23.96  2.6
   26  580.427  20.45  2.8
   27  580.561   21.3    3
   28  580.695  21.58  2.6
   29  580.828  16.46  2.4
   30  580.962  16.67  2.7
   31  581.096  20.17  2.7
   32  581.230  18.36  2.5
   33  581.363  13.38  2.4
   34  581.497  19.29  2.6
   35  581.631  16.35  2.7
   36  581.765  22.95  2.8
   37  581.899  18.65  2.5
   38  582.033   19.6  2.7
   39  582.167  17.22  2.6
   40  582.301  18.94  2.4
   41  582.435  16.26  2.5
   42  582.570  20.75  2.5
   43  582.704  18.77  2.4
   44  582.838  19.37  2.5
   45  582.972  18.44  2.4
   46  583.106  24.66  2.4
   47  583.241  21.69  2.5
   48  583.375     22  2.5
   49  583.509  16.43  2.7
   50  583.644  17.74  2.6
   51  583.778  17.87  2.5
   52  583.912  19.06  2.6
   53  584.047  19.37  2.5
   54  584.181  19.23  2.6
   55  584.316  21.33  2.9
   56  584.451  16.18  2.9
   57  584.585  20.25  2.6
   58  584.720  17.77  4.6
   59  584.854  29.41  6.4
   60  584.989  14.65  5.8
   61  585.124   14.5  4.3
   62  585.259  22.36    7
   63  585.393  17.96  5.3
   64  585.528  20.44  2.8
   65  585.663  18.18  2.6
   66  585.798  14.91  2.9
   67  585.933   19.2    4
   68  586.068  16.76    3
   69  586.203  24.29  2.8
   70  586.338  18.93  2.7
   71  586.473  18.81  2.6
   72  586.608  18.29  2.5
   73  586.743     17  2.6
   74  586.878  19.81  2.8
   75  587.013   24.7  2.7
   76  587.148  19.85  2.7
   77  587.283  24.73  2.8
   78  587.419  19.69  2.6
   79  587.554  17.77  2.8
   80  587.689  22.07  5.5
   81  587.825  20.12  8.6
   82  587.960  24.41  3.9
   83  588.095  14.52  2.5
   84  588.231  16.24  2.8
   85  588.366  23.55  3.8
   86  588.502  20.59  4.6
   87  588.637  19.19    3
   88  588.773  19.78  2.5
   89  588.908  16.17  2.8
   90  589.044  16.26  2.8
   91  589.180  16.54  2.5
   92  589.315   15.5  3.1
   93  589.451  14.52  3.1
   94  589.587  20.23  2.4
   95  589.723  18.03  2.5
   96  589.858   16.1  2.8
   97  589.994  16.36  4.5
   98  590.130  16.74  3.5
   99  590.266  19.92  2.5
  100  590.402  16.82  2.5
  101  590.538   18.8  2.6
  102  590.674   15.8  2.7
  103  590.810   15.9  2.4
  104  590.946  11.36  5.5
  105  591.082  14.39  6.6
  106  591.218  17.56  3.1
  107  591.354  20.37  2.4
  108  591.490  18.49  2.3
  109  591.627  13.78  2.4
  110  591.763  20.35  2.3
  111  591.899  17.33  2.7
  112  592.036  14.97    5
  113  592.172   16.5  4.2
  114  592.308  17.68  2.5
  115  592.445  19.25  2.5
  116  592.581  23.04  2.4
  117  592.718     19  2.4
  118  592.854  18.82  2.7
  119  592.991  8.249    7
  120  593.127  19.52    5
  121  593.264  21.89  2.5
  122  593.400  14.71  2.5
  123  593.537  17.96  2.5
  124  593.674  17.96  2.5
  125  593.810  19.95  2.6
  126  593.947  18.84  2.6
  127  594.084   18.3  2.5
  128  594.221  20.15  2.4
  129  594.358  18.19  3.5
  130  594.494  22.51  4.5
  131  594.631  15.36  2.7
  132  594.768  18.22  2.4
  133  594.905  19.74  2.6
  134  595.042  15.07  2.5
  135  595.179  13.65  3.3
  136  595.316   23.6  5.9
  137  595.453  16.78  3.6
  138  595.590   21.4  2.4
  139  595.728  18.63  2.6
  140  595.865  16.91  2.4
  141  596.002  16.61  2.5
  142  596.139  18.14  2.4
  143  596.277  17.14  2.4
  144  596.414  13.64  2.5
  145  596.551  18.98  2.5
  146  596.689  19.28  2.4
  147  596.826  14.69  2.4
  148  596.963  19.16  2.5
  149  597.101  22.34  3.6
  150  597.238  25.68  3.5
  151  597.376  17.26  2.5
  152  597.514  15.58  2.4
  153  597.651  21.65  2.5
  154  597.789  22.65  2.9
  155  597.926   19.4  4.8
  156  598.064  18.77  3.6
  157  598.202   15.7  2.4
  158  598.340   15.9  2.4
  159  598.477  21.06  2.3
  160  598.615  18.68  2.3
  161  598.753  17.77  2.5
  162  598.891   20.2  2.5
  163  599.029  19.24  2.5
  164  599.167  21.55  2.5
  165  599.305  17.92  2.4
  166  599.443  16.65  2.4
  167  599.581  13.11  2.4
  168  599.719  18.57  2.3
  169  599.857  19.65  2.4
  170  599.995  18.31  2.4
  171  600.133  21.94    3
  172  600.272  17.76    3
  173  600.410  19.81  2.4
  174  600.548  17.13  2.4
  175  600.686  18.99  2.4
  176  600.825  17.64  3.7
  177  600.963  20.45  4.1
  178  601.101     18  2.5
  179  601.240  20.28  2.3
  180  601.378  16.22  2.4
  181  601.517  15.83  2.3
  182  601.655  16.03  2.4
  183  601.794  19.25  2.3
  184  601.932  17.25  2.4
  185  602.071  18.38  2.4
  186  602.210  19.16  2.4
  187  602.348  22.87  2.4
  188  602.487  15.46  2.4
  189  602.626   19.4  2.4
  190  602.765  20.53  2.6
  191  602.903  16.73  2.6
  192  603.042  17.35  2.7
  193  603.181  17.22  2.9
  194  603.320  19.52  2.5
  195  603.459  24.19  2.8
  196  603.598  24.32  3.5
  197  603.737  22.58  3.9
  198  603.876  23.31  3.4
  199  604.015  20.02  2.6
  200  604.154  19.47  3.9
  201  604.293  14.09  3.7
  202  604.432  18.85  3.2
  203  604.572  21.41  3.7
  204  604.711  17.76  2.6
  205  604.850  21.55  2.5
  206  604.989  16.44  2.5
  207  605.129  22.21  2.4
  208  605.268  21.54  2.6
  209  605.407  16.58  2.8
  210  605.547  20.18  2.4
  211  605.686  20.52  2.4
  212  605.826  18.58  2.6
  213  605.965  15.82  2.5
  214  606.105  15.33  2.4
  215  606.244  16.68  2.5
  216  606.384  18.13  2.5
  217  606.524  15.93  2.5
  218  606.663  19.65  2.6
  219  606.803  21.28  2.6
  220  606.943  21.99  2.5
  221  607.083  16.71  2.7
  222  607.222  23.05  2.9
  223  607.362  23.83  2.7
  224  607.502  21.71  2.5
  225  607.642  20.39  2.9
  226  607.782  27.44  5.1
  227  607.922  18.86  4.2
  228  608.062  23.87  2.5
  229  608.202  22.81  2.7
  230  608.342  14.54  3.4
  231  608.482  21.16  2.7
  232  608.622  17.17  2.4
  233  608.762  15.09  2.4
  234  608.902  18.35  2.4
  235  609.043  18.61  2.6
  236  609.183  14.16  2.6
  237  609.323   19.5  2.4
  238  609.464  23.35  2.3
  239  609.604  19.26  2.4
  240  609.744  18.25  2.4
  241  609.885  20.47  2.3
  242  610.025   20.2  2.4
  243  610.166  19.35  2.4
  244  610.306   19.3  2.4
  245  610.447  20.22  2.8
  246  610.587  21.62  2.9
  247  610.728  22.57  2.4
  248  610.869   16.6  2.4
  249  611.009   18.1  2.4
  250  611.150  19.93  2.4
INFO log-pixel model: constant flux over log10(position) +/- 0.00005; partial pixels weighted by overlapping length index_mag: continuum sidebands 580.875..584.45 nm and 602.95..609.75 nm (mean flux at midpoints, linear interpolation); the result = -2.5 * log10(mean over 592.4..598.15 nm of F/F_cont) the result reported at 0.04 mag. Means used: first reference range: 19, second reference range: 19.6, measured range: 18.5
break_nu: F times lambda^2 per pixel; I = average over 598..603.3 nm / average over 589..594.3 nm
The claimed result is 1.09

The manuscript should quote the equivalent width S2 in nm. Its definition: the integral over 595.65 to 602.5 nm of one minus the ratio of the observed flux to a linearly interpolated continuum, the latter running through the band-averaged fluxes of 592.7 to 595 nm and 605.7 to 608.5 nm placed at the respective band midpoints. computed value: 0.12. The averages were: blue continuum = 18.2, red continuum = 19.9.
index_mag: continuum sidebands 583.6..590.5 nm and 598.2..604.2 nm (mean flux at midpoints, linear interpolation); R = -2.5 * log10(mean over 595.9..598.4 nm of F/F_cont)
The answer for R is 0.03 mag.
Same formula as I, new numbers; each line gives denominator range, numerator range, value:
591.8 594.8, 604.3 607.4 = 1.10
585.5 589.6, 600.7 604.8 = 1.05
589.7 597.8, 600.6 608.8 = 1.12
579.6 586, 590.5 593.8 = 0.94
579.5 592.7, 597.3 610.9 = 1.09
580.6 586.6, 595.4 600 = 1.02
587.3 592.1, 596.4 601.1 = 1.09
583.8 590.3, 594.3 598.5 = 1.00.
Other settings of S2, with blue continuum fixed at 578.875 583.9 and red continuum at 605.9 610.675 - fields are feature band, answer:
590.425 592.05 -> 0.21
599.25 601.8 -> 0.17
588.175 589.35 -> 0.05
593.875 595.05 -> 0.03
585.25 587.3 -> -0.06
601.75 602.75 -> 0.03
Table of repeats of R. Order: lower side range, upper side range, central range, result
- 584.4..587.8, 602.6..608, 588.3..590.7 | 0.10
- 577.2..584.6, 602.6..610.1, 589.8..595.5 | 0.10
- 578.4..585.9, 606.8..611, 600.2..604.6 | 0.04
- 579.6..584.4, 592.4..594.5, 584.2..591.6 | 0.01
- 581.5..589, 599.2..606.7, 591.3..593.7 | 0.08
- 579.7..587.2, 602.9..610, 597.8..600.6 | 0.05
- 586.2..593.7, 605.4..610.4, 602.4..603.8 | -0.04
